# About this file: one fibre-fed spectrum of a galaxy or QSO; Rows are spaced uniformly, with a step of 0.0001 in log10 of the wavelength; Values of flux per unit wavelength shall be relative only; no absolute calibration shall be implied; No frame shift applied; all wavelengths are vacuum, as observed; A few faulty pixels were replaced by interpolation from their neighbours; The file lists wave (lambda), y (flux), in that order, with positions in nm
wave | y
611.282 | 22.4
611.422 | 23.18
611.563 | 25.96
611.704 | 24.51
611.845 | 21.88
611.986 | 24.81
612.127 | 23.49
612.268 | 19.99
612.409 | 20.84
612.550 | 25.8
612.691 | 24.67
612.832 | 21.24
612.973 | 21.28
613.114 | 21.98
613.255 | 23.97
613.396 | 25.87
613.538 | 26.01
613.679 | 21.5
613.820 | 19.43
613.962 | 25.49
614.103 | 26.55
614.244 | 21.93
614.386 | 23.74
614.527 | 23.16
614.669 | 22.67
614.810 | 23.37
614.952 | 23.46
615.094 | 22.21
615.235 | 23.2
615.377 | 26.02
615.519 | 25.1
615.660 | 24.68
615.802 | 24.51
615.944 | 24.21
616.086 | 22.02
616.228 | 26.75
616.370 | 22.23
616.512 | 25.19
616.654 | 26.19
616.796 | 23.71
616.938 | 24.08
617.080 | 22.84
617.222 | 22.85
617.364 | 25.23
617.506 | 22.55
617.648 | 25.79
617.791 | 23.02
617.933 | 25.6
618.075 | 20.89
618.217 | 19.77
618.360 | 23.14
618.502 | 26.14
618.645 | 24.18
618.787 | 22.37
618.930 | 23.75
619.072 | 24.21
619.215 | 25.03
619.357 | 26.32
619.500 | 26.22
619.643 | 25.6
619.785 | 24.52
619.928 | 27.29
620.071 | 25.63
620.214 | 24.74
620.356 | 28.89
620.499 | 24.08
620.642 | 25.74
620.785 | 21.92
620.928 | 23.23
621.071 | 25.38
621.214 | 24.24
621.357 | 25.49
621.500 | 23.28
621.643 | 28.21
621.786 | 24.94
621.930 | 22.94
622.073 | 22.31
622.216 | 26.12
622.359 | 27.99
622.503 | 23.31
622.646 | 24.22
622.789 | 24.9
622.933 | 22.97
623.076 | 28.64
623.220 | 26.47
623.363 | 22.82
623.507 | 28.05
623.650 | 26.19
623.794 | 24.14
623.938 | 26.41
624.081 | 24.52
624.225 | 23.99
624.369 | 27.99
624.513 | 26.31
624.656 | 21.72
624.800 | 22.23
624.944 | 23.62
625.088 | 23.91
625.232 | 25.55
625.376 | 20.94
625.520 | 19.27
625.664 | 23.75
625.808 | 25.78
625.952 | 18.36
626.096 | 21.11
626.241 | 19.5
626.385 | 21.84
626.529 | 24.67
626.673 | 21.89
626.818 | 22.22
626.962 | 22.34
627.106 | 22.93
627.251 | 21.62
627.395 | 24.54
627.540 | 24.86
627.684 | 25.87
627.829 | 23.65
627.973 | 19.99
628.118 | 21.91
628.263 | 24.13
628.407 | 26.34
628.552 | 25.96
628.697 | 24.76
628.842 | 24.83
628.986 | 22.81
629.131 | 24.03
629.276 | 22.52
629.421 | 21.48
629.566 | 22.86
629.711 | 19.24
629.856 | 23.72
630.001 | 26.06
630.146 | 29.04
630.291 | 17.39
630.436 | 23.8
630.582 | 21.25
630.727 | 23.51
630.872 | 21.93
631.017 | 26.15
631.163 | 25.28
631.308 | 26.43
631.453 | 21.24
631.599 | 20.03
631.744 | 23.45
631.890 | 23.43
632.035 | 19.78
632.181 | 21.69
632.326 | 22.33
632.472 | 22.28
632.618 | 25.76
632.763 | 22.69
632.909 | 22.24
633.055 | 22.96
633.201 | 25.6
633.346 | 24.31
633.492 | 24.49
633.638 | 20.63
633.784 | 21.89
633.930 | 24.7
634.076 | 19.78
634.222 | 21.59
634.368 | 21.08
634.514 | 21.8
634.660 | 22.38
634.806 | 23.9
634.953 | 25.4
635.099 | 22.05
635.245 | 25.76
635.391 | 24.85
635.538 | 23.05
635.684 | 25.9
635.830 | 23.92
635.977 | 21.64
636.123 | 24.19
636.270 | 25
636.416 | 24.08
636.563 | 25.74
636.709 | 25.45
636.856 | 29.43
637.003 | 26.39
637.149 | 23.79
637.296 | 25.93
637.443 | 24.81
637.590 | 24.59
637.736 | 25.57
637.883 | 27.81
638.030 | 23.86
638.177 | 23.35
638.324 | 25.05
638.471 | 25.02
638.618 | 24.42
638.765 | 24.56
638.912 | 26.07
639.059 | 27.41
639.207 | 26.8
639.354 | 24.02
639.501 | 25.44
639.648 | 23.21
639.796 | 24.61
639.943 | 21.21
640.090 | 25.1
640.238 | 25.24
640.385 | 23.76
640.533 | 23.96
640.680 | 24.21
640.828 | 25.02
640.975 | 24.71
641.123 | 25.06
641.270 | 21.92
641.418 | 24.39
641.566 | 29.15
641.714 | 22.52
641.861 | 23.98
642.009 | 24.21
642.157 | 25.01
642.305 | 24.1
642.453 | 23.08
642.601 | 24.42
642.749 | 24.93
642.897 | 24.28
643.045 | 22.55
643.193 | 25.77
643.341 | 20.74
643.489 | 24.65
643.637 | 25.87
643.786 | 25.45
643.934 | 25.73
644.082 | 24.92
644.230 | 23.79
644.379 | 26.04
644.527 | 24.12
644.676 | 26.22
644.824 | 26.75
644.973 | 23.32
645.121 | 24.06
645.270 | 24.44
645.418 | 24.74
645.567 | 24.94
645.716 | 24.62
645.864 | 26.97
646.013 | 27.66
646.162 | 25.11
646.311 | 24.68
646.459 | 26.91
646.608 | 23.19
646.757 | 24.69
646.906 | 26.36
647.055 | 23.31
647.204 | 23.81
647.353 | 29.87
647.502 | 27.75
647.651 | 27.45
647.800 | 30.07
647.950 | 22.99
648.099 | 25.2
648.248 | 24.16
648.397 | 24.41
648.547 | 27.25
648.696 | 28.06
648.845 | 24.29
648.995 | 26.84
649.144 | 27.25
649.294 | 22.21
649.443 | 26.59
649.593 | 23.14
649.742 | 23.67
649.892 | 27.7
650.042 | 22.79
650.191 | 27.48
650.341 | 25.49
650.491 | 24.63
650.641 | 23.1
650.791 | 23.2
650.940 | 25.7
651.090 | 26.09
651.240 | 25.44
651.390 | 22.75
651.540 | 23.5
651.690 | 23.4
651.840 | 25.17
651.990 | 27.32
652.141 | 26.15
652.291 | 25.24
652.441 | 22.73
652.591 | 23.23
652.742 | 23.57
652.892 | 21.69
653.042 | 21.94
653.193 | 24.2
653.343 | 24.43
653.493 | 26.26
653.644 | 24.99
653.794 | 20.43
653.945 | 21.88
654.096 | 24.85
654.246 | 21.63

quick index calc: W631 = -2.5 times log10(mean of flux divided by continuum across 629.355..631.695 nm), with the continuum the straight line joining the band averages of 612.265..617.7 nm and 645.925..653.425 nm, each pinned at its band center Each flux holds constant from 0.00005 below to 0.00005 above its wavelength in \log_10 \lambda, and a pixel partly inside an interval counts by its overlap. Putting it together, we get 0.06 mag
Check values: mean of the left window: 23.7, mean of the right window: 25.1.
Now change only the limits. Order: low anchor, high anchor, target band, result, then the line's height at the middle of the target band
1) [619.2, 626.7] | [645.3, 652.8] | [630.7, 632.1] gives 0.07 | 24.7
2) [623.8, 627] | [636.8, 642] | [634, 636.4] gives 0.05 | 24.4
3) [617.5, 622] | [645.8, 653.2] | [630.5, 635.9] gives 0.08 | 24.8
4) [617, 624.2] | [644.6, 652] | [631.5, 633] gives 0.12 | 25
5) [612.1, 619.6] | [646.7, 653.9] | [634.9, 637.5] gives -0.02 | 24.4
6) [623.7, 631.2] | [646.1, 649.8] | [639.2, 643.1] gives 0.02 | 24.8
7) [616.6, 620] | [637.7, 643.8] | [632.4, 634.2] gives 0.06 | 24.4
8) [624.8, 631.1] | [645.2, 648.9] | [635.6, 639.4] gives -0.03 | 24.4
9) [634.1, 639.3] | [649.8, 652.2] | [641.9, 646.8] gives 0.00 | 24.8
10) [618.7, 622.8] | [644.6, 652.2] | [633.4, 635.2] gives 0.12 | 25.1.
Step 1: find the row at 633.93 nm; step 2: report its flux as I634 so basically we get 24.7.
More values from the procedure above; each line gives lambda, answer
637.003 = 26.39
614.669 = 22.67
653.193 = 24.2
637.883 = 27.81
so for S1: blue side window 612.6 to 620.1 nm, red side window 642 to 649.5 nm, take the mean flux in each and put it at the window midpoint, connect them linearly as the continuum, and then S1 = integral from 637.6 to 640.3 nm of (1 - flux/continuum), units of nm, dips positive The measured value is 0.00 nm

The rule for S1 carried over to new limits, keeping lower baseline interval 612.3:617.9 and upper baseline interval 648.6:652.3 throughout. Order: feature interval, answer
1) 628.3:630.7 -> 0.08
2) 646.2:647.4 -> -0.01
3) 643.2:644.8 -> 0.00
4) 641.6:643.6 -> 0.06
